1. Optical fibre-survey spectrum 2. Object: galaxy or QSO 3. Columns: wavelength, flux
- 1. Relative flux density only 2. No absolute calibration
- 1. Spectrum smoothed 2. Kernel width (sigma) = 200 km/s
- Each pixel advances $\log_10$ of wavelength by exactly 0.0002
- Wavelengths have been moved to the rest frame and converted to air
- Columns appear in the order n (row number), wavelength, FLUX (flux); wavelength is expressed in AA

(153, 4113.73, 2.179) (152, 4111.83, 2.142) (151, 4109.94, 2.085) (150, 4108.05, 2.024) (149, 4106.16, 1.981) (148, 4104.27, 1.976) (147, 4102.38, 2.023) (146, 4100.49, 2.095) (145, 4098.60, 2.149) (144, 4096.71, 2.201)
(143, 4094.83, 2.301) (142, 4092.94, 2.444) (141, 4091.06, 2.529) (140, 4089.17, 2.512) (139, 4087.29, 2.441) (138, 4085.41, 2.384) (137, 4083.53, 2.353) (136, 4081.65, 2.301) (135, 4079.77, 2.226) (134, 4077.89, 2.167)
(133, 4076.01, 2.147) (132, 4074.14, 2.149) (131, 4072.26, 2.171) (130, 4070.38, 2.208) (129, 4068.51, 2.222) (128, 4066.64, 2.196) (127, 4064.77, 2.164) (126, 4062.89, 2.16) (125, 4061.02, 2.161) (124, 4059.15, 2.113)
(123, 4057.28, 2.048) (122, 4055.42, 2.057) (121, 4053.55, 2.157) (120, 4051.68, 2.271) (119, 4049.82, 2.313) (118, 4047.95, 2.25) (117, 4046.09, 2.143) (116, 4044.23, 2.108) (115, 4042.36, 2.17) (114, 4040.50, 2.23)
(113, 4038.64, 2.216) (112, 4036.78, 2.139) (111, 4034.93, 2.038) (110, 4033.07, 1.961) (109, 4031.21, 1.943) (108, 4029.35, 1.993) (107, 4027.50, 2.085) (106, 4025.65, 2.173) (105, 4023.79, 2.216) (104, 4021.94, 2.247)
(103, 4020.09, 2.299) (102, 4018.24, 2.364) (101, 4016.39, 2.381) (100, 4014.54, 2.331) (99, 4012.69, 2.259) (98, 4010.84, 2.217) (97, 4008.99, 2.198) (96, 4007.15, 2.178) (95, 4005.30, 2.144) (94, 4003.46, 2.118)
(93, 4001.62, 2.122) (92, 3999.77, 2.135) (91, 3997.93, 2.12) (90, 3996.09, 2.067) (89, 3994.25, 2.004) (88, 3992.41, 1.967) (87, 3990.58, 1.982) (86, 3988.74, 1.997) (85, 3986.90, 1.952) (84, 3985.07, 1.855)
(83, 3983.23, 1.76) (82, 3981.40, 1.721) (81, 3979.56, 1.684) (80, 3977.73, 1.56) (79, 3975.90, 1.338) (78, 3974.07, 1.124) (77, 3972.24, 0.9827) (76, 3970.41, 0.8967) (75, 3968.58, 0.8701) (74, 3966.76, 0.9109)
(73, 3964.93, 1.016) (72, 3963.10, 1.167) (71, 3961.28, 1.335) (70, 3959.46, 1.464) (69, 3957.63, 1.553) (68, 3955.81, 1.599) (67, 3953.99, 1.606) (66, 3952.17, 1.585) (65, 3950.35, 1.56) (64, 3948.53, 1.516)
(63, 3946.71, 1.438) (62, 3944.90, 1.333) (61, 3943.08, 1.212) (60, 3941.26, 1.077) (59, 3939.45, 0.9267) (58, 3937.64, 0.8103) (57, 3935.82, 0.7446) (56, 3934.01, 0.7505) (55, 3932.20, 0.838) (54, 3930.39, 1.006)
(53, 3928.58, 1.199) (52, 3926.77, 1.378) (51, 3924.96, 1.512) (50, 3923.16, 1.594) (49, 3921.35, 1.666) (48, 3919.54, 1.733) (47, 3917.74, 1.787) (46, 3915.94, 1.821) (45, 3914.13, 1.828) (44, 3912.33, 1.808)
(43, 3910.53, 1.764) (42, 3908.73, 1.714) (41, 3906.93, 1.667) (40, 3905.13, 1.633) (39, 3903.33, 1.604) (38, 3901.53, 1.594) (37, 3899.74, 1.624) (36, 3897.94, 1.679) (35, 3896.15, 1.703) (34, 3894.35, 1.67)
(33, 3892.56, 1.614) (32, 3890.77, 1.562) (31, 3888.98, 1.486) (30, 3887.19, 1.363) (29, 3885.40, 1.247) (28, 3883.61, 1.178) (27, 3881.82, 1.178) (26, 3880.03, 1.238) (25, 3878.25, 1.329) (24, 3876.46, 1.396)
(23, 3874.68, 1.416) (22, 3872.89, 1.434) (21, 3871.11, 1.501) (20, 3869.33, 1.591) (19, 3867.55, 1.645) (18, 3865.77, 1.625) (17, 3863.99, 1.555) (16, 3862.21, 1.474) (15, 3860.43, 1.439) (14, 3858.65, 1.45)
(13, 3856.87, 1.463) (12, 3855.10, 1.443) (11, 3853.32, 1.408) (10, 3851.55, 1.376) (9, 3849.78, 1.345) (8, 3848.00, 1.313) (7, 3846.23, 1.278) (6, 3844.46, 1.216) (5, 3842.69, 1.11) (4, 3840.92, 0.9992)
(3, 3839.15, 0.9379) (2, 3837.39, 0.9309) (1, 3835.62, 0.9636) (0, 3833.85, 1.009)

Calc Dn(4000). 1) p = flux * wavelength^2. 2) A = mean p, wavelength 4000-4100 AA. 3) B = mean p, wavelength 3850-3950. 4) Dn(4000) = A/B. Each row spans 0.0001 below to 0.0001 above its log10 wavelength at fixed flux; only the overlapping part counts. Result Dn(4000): 1.7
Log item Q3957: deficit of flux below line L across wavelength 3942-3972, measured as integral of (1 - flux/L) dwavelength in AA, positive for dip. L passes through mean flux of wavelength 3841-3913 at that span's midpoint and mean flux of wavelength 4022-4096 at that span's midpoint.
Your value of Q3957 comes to 8.1 AA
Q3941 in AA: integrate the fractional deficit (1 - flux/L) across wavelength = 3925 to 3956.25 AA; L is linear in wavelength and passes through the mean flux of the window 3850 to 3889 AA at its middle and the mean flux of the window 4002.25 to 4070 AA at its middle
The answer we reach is 9.5 AA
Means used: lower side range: 1.42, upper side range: 2.17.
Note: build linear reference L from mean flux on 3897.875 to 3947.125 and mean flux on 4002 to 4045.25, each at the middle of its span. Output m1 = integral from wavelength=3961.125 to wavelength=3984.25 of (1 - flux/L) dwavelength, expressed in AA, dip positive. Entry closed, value 6.9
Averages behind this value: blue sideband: 1.41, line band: 1.26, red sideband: 2.17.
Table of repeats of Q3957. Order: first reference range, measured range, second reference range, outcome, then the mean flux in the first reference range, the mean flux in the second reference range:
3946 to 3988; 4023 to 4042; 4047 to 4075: -1.53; 1.42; 2.18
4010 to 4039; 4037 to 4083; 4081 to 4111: 0.52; 2.18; 2.24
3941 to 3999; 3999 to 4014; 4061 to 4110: -3.79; 1.52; 2.22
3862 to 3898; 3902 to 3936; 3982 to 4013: 3.27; 1.47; 2.06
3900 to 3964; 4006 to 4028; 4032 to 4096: -3.55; 1.43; 2.22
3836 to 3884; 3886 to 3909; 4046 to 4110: -1.71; 1.34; 2.21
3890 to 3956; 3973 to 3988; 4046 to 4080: 1.15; 1.46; 2.17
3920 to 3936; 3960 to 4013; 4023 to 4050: 0.80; 1.22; 2.13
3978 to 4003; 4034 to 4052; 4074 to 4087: -0.46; 1.94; 2.26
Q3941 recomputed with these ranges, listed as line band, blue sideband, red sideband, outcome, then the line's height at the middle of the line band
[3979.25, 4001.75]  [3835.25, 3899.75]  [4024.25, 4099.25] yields -0.6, 1.9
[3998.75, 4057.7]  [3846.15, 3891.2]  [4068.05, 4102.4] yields -3.8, 2.05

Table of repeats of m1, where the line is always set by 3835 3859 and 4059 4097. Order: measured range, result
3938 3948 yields 2.9 AA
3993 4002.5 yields -0.9 AA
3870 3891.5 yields 0.3 AA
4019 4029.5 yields -0.8 AA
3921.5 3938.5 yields 5.1 AA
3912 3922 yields -1.5 AA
